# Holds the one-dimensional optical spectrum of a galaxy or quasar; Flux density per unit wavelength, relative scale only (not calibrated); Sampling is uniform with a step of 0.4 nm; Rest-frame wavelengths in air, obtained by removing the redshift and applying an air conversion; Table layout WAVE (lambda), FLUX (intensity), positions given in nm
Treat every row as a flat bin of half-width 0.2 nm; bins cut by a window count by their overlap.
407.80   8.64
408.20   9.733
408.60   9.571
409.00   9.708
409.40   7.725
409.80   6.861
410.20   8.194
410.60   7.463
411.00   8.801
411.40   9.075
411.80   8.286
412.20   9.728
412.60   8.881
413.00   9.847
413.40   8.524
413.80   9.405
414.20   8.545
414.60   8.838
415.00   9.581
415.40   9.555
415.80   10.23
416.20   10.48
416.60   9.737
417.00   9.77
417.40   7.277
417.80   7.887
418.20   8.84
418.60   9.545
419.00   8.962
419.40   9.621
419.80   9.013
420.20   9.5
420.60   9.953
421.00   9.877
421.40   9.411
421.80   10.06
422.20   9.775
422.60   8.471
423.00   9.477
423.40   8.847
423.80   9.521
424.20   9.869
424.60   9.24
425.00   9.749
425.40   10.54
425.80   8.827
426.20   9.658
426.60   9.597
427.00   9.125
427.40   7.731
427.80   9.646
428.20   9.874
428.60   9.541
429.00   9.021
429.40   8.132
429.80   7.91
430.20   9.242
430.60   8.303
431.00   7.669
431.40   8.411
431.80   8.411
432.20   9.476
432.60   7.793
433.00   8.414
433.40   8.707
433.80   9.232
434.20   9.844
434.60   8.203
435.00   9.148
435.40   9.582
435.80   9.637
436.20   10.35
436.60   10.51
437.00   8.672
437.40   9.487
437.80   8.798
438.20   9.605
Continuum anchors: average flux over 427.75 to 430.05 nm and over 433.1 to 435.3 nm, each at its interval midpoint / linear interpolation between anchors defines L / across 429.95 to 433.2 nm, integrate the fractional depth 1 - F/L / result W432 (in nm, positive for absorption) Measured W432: 0.20 nm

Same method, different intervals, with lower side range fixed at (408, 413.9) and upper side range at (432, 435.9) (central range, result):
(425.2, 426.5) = -0.11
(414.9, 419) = -0.20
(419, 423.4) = -0.29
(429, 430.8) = 0.10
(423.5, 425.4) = -0.16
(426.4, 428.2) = -0.04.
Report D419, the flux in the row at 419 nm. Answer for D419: 8.962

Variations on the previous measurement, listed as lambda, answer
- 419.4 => 9.621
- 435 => 9.148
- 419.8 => 9.013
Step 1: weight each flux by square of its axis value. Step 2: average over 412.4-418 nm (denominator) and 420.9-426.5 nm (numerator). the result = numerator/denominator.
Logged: 1.08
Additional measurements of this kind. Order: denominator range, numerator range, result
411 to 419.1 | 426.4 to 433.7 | 1.02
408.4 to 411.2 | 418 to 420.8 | 1.18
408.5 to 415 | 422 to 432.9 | 1.11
